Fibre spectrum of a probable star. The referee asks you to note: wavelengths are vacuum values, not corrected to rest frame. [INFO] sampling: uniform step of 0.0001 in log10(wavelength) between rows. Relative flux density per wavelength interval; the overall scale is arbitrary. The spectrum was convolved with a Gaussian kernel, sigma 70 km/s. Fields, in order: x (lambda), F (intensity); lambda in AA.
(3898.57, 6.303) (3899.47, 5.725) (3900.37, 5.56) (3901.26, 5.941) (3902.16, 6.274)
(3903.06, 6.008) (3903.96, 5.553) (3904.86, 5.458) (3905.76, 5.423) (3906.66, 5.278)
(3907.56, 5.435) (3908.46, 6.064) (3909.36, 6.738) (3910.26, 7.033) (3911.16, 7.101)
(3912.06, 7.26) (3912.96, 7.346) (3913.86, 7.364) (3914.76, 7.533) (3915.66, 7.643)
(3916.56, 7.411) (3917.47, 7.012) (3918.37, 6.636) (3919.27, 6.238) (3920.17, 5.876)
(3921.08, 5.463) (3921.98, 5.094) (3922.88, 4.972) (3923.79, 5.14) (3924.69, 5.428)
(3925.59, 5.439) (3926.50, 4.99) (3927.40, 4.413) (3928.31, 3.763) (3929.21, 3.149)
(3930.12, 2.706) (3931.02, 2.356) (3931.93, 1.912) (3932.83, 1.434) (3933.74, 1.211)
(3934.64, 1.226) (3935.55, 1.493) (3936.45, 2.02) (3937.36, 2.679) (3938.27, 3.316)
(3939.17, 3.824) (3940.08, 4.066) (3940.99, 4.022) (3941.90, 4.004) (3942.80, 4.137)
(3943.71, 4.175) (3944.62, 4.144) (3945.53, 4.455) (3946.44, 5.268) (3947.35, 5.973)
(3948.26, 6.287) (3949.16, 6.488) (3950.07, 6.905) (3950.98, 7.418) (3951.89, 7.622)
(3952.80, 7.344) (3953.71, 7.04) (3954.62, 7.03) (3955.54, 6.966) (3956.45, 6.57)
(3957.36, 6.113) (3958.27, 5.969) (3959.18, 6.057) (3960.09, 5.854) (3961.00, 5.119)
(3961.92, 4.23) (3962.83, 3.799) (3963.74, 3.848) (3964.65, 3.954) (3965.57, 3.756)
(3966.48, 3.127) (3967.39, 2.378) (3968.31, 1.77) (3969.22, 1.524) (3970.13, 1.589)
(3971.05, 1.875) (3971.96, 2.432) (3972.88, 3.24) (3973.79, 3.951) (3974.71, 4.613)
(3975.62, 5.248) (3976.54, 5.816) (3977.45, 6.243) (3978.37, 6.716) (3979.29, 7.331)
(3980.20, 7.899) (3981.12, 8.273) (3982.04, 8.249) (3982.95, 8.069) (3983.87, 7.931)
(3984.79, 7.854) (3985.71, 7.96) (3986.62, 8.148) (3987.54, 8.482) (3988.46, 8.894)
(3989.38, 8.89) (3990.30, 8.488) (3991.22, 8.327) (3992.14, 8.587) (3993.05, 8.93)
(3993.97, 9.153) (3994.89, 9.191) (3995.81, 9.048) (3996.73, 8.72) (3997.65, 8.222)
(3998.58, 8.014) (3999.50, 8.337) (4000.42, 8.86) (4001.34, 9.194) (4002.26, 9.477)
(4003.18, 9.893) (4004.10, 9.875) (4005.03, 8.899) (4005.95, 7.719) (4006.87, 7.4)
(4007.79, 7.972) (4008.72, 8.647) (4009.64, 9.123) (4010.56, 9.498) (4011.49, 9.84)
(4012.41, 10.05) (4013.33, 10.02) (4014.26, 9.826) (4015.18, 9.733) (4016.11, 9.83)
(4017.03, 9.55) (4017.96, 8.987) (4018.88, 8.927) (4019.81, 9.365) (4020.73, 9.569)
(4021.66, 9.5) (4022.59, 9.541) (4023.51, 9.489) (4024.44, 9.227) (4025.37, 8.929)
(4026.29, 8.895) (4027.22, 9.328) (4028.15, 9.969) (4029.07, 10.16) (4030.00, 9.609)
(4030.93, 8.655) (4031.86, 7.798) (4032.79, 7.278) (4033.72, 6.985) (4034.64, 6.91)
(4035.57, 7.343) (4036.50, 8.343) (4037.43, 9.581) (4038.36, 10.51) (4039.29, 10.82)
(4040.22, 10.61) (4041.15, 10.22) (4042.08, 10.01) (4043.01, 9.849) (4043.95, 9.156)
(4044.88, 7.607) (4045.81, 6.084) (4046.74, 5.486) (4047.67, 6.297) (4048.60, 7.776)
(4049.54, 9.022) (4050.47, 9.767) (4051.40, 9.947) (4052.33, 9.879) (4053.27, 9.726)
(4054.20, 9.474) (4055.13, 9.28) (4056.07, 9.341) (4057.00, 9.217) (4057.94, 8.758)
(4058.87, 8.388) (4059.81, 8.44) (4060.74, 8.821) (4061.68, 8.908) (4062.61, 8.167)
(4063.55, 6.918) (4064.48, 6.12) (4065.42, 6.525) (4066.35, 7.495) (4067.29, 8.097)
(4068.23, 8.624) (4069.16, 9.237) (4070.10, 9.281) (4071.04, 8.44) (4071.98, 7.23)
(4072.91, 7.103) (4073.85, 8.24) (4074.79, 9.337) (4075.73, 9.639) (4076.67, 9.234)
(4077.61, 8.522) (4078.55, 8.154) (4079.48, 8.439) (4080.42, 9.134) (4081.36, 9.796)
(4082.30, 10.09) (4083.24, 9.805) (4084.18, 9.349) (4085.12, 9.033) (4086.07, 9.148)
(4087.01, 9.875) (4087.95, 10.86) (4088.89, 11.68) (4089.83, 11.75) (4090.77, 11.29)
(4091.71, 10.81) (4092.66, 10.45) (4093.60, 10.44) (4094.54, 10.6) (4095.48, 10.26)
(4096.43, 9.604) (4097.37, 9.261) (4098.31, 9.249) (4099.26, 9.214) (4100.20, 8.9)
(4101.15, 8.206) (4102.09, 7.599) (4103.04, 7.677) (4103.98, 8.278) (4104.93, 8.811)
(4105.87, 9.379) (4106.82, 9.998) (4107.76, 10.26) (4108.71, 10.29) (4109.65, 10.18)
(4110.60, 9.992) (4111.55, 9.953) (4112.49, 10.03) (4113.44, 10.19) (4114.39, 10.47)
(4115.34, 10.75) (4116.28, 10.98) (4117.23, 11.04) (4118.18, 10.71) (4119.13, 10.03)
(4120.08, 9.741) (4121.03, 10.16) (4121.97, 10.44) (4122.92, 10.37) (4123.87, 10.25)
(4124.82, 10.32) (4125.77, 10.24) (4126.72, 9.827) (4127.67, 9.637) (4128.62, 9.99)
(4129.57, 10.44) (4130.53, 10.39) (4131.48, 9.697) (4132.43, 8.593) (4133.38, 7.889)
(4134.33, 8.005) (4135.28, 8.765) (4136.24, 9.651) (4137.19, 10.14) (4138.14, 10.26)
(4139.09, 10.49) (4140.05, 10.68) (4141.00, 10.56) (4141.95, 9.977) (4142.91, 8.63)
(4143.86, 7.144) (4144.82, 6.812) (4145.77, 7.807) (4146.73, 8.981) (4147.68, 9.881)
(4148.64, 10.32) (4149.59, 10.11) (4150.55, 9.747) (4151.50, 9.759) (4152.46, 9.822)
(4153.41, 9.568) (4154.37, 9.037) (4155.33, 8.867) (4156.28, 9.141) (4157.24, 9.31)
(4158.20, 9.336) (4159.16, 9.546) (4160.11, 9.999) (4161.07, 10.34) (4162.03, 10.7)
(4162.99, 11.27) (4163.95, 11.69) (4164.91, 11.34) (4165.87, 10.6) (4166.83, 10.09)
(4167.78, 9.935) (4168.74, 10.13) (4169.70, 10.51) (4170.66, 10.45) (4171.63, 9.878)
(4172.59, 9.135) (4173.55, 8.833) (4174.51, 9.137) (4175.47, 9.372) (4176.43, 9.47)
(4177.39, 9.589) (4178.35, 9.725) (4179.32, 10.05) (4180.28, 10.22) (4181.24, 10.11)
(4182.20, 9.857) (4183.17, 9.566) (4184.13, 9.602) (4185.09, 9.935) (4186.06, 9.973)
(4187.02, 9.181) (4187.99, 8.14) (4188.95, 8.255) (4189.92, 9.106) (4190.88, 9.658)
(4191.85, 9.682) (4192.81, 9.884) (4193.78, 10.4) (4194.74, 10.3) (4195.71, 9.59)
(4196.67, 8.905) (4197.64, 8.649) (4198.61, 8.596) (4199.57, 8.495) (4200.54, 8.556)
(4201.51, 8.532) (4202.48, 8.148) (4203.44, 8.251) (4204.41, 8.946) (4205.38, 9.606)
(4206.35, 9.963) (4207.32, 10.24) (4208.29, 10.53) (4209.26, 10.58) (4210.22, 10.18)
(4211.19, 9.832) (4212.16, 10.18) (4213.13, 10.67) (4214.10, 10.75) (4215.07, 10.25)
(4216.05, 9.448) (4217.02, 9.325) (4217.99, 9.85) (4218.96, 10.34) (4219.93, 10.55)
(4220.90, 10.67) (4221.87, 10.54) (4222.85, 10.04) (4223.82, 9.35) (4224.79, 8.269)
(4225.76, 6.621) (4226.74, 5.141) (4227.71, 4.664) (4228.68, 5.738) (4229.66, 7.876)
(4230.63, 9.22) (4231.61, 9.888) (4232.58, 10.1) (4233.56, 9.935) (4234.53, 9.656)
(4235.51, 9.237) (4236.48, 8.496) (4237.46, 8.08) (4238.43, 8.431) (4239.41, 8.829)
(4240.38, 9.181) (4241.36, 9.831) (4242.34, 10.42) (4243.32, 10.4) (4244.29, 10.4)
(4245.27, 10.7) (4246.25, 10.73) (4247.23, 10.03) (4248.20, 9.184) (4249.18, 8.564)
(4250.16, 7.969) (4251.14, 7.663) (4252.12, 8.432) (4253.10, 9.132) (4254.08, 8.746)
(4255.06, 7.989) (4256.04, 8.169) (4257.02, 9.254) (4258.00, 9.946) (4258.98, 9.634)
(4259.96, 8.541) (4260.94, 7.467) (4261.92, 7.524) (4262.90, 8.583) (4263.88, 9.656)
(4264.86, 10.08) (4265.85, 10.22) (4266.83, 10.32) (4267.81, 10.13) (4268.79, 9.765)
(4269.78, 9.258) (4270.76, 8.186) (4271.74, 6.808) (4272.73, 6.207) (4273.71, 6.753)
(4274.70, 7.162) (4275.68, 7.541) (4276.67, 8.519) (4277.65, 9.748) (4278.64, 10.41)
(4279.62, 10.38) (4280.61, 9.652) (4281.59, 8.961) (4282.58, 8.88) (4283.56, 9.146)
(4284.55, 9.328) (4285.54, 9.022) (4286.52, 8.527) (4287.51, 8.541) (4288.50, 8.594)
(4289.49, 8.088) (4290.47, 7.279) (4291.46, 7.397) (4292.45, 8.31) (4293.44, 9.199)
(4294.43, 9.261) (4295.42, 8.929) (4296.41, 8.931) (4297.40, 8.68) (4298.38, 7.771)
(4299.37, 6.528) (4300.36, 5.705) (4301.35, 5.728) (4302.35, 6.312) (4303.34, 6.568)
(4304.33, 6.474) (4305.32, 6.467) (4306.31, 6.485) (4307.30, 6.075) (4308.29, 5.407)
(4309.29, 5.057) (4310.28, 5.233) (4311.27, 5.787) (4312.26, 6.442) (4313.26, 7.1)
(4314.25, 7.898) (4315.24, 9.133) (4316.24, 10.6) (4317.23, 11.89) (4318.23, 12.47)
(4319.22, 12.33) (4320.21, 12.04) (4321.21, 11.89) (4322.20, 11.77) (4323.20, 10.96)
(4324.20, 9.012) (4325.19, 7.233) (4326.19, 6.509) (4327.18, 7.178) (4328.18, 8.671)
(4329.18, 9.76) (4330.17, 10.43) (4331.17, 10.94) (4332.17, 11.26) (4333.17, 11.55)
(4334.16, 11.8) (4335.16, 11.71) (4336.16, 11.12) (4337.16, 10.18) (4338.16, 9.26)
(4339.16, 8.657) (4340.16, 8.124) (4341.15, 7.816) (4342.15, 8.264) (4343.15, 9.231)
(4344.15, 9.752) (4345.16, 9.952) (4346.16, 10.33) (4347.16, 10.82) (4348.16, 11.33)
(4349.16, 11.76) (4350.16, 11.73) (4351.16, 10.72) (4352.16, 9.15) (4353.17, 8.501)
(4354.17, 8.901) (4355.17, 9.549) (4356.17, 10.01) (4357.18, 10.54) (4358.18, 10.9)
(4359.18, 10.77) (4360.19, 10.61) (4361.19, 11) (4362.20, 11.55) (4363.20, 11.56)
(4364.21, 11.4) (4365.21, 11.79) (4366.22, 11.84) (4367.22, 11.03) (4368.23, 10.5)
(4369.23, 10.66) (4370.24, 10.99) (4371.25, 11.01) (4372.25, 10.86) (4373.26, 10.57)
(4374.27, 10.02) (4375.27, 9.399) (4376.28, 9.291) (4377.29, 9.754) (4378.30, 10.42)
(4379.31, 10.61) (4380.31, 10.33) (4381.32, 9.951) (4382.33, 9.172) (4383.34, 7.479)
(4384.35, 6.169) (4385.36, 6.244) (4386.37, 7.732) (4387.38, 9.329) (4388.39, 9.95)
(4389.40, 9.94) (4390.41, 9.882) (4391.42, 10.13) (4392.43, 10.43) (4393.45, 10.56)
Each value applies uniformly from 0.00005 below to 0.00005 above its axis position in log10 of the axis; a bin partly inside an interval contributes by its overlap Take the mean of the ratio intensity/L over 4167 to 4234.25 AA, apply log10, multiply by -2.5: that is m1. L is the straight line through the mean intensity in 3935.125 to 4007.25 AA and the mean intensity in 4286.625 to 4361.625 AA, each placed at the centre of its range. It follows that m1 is -0.17 mag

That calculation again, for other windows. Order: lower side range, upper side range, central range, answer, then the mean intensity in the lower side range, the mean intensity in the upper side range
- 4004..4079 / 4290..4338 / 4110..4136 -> -0.14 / 8.78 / 8.66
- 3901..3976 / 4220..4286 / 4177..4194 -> -0.19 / 4.87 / 8.9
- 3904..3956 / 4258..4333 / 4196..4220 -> -0.23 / 5.16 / 8.57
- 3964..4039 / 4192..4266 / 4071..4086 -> -0.07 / 7.8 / 9.19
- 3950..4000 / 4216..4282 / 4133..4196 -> -0.18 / 6.35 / 8.95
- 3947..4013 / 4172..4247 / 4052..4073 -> -0.09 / 6.88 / 9.36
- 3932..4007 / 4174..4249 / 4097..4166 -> -0.18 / 5.97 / 9.37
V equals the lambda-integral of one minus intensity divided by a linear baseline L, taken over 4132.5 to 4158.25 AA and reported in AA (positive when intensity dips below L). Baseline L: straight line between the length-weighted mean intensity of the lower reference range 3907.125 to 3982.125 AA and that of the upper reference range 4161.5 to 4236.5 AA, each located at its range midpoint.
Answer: -2.2 AA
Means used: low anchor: 4.99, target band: 9.27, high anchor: 9.49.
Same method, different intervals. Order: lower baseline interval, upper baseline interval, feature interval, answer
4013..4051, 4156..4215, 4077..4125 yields -2.82 AA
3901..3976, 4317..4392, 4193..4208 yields -1.86 AA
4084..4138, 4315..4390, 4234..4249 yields 0.65 AA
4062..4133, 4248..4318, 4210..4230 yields -0.92 AA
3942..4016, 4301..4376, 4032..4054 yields -4.00 AA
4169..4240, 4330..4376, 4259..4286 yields 2.71 AA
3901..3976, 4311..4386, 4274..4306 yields 3.71 AA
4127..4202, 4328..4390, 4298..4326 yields 5.31 AA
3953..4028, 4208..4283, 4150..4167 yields -2.99 AA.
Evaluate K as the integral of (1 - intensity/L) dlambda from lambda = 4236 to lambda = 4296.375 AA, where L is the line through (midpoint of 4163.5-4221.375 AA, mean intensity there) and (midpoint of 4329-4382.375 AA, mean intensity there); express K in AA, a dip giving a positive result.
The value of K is 6.74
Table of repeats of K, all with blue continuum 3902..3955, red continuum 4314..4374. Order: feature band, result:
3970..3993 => -3.44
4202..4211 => -1.03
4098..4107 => -1.66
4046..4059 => -3.84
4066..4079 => -2.85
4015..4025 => -4.94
